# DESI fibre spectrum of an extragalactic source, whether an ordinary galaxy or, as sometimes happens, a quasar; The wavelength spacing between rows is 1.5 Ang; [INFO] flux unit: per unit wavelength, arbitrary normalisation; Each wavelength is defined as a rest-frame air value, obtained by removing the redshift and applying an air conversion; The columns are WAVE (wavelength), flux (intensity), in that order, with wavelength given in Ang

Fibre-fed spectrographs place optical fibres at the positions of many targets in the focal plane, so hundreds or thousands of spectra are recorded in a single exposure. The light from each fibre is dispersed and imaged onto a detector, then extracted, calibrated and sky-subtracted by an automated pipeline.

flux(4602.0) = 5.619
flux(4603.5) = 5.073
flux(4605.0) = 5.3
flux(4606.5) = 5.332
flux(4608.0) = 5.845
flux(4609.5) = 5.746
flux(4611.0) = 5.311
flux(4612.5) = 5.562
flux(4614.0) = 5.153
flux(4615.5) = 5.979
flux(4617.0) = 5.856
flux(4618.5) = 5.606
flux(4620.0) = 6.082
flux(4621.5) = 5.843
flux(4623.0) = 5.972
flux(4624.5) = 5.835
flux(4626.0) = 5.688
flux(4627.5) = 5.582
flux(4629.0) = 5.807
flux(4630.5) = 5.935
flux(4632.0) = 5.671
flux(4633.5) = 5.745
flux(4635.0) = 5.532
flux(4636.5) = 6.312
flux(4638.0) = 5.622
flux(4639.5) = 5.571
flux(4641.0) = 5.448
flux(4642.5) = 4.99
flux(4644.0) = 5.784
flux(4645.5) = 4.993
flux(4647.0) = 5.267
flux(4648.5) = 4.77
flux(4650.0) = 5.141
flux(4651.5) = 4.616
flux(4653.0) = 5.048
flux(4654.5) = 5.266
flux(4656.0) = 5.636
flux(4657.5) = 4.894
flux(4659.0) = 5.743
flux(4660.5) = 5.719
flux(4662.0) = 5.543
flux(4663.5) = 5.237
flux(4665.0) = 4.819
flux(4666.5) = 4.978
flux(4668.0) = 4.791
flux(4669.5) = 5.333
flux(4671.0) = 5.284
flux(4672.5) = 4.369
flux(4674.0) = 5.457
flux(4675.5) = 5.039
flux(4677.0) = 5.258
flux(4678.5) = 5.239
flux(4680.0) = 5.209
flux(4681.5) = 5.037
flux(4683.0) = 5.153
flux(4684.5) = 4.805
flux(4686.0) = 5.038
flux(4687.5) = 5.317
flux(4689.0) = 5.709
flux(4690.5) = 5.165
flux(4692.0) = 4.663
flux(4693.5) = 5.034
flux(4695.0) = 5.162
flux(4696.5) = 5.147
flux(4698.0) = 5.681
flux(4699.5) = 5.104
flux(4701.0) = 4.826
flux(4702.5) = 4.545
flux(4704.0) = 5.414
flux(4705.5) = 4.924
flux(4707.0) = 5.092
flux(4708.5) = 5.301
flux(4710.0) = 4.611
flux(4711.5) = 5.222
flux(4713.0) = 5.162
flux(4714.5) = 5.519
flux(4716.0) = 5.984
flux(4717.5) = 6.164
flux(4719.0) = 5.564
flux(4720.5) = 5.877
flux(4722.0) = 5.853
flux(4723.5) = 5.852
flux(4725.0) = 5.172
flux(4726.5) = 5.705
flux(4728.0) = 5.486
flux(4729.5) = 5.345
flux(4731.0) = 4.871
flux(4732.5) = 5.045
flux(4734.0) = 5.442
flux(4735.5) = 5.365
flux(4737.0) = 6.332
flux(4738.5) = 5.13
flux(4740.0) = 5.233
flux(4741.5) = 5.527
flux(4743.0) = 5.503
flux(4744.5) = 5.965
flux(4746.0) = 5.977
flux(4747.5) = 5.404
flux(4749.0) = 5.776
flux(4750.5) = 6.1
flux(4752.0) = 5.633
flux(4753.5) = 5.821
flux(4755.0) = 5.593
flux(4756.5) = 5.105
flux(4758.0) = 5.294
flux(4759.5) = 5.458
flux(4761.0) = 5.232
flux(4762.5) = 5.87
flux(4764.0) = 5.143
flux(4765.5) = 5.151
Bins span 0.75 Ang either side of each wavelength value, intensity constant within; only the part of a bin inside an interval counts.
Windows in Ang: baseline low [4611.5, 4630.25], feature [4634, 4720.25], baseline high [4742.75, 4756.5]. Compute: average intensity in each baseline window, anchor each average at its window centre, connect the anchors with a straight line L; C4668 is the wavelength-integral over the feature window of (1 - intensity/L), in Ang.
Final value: 7.5 Ang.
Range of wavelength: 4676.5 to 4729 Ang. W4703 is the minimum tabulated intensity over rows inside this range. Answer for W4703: 4.545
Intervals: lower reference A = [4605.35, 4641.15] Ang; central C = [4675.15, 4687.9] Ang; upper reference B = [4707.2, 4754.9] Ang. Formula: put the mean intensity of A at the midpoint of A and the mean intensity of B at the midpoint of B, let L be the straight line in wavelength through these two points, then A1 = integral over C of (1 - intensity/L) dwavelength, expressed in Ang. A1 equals 1.1 Ang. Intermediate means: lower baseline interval 5.71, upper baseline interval 5.54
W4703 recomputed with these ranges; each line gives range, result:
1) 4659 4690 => 4.369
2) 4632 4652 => 4.616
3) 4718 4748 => 4.871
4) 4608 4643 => 4.99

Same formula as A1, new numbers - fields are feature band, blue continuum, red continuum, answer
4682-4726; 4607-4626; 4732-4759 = 2.7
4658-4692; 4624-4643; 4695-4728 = 2.1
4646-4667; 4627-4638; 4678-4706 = 1.2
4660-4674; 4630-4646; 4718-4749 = 1.2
